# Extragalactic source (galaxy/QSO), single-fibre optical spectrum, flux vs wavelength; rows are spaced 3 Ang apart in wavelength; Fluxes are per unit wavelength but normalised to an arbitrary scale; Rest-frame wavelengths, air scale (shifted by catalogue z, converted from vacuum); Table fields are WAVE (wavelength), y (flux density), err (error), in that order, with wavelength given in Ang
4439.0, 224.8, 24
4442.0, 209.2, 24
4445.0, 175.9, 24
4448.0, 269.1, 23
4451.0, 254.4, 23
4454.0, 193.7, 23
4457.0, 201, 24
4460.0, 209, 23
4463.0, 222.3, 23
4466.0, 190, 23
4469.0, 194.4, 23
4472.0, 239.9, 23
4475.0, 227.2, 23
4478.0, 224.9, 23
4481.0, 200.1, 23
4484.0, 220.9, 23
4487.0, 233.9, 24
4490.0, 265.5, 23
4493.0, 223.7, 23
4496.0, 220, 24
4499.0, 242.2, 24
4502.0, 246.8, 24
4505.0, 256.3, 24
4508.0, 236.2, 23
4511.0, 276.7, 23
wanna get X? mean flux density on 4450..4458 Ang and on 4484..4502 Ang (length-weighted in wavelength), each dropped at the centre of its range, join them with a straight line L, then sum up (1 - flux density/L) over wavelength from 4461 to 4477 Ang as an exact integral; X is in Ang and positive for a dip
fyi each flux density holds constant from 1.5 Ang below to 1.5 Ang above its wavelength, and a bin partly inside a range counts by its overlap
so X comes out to 0.60 Ang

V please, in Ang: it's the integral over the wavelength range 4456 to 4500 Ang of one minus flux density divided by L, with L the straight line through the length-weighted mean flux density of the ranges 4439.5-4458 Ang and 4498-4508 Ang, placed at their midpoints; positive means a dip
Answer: 2.4 Ang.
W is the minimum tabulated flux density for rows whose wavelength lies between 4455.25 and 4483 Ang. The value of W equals 190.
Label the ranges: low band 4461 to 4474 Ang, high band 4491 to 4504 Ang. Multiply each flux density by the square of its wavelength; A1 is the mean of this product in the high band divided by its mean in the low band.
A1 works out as 1.12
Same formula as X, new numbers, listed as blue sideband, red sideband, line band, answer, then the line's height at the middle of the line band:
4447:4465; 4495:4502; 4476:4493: 0.2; 231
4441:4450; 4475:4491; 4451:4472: 1.4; 224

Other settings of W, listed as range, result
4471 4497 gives 200.1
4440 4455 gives 175.9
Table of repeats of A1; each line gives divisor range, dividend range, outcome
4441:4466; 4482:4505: 1.12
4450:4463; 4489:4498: 1.12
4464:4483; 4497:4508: 1.17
